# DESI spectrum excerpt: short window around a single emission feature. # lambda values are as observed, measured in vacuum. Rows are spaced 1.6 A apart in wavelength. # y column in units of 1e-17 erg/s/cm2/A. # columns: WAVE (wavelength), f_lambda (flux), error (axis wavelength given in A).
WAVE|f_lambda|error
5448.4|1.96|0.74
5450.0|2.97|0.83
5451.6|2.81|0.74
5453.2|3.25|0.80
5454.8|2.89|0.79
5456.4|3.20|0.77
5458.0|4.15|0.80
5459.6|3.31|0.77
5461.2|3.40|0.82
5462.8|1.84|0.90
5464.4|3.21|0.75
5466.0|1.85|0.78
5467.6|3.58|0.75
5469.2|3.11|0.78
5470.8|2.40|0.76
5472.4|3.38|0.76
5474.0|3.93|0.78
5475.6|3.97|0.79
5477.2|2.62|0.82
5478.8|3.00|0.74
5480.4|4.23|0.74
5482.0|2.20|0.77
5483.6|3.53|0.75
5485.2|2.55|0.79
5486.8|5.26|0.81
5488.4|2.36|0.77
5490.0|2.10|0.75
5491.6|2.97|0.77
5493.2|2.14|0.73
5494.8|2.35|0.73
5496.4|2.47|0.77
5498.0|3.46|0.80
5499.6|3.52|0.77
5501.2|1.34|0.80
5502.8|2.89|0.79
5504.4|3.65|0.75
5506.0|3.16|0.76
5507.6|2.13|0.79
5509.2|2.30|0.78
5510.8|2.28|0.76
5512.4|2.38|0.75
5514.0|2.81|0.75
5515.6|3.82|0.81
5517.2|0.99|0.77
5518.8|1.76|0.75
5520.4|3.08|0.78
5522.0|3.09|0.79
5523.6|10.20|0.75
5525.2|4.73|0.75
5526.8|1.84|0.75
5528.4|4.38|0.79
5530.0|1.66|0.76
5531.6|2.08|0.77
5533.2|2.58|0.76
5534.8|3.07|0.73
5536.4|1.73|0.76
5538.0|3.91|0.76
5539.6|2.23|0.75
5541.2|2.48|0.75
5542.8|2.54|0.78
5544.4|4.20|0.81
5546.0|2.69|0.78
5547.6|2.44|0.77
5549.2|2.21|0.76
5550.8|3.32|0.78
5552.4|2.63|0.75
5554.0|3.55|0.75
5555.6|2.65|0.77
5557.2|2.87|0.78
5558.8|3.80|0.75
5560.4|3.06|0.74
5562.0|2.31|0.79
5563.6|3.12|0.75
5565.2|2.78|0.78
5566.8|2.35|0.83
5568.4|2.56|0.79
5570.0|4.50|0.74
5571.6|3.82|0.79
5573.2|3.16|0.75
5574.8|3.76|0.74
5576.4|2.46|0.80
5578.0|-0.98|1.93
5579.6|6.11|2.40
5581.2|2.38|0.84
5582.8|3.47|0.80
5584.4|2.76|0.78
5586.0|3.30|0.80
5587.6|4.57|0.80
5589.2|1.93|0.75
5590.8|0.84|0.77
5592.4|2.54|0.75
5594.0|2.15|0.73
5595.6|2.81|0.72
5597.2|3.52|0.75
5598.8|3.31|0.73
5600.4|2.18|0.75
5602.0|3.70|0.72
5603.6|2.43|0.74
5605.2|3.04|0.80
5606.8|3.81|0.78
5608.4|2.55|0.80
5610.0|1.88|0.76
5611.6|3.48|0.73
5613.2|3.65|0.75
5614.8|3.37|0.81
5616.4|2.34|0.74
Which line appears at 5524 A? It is H-beta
